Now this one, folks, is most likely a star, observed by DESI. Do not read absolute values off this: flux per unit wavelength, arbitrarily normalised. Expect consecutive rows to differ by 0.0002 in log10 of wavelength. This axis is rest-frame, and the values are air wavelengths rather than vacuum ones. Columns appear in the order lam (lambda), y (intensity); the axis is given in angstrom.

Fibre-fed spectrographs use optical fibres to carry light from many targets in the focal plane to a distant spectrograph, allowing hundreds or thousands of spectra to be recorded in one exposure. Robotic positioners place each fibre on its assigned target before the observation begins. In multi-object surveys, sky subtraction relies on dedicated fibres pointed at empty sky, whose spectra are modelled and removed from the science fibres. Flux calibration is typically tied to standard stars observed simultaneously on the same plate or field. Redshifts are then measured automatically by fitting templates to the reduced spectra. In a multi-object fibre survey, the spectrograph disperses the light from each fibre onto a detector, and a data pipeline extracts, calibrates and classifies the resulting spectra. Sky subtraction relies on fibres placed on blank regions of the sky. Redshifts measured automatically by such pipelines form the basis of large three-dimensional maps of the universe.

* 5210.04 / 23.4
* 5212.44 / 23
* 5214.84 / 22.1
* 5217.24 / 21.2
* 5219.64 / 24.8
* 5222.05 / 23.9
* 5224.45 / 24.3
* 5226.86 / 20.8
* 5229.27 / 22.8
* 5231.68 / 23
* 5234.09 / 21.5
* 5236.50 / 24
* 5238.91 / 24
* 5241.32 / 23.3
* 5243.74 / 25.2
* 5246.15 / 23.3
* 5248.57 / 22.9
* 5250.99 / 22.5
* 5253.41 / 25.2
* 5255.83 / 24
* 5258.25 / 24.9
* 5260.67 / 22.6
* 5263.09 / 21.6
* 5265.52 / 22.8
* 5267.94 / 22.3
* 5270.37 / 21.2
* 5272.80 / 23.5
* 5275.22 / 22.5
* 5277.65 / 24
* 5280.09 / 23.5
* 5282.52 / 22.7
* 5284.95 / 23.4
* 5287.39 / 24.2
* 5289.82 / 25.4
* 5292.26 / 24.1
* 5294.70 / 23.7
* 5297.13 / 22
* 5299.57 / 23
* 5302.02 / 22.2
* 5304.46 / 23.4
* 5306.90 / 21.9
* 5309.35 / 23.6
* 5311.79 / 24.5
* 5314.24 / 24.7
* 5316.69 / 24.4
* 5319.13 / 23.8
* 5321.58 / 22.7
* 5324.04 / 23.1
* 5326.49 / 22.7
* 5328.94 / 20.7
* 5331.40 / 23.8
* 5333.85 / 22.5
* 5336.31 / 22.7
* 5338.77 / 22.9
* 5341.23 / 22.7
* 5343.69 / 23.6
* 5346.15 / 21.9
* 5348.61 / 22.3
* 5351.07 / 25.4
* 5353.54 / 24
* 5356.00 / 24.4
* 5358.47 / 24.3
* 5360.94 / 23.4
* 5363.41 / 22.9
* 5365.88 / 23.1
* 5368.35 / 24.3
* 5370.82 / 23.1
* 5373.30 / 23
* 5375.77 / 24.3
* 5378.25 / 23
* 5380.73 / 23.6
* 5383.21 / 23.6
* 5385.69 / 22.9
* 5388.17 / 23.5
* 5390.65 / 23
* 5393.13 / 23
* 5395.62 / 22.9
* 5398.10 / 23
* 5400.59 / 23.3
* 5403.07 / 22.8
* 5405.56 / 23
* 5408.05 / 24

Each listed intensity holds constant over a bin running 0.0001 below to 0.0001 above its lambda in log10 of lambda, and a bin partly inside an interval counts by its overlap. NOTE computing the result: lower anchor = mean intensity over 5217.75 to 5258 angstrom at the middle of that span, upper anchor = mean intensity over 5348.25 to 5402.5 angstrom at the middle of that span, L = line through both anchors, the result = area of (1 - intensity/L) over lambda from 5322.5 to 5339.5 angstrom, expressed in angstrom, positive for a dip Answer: 0.6 angstrom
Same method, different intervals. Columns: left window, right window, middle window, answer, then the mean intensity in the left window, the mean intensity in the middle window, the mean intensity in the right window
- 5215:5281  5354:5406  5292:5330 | 0.18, 23.2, 23.1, 23.4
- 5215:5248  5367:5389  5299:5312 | 0.19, 23.2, 23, 23.5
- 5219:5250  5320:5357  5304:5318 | -0.40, 23.3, 23.8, 23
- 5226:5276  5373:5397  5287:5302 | -0.29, 23.1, 23.6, 23.3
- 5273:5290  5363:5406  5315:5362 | 0.30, 23.6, 23.2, 23.3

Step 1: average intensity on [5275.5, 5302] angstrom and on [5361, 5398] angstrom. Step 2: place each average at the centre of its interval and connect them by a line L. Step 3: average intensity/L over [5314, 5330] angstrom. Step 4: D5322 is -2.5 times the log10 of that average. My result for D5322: 0.015 mag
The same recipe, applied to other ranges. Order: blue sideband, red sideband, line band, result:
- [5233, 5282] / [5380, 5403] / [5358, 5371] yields -0.01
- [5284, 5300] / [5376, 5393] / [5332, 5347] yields 0.03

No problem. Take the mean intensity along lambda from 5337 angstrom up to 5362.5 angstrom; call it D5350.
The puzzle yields 23.5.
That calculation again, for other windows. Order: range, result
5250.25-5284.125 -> 23.1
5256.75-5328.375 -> 23.2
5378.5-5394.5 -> 23.2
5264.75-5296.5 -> 23.3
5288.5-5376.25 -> 23.3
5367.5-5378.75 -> 23.5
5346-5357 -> 23.8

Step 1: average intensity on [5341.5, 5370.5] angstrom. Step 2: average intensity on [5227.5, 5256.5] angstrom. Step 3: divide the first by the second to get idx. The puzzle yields 1.01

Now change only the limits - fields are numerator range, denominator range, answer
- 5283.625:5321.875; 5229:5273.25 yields 1.02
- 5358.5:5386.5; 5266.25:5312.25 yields 1.01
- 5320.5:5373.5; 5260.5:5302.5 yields 1.00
